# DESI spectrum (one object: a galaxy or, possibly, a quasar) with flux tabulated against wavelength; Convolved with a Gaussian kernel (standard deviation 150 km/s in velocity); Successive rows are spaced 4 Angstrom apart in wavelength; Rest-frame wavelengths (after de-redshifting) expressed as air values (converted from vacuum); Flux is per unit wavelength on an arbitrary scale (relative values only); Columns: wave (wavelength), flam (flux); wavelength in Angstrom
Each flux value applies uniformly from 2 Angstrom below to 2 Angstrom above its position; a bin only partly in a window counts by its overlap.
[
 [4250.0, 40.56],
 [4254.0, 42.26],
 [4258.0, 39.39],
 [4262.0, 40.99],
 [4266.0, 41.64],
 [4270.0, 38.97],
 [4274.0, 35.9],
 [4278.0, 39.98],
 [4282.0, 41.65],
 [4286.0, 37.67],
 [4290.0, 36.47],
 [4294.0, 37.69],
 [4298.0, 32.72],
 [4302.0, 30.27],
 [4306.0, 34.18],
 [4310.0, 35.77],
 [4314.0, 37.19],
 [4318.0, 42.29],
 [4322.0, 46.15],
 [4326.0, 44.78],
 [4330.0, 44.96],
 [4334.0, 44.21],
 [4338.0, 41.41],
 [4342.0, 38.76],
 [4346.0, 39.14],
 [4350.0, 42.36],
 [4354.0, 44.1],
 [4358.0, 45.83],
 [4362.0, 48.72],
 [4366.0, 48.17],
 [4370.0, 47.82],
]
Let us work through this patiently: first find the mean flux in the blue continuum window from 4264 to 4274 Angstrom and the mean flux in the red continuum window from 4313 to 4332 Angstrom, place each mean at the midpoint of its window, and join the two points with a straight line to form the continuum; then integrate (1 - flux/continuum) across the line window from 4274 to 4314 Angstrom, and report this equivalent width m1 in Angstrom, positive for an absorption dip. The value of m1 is 4.8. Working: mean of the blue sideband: 39.4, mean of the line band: 36.3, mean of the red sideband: 43.4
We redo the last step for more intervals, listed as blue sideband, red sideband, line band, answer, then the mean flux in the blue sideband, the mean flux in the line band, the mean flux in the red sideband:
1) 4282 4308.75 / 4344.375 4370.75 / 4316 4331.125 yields -1.79 Angstrom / 35.4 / 44.5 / 45.1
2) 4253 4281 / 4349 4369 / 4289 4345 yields 5.44 Angstrom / 39.9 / 39.1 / 46.1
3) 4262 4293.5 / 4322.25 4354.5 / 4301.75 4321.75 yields 1.81 Angstrom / 39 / 37.3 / 42.6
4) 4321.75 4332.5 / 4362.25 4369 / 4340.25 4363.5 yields 2.02 Angstrom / 45.1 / 43.1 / 48.3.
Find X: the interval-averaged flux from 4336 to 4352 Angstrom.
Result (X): 40.4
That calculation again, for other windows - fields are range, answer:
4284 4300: 36.1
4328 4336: 44.6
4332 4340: 42.8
